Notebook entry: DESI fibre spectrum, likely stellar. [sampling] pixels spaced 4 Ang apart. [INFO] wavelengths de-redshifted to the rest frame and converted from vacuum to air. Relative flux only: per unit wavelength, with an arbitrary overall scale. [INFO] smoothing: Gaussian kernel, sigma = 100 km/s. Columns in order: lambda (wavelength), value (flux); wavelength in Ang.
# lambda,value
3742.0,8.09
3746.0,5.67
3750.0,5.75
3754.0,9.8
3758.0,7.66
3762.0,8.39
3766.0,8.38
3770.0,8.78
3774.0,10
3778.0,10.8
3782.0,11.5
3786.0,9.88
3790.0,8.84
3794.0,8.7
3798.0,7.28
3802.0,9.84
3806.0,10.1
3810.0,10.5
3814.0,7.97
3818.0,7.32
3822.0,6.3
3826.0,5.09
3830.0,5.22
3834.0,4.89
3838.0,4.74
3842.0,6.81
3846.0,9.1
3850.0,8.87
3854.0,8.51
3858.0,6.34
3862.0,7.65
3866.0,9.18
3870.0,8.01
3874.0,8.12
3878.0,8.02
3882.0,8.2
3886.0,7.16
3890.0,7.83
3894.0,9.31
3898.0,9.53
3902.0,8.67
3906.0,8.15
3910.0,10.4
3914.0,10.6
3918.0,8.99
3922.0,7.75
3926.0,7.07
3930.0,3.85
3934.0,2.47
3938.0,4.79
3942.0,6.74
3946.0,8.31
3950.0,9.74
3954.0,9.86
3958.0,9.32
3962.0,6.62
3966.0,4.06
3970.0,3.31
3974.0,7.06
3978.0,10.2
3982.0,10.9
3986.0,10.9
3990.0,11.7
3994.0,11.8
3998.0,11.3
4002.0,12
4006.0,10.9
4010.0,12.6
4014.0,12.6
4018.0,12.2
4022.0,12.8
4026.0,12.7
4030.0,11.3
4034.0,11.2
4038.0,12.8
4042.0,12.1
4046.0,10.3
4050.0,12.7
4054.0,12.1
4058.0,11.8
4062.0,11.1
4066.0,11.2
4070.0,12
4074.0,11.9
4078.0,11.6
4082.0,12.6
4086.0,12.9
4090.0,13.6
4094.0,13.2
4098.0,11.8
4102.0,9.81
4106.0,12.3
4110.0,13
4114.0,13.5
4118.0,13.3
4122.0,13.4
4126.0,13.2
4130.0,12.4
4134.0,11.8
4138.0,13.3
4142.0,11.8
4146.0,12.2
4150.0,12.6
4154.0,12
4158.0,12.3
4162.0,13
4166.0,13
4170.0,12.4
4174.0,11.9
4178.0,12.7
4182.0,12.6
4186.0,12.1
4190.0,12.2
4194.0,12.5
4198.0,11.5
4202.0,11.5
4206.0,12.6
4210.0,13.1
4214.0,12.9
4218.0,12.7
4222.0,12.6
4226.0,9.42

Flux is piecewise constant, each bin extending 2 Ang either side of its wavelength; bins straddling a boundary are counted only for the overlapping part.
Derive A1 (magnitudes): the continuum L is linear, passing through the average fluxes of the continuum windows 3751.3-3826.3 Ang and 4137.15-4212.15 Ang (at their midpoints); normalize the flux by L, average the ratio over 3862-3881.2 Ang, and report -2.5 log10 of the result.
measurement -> 0.16 mag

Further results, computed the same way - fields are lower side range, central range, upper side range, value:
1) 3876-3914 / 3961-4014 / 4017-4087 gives 0.11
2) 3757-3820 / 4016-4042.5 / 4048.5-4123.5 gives -0.04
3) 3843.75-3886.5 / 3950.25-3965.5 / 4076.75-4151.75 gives 0.18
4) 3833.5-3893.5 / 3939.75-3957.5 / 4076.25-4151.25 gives 0.08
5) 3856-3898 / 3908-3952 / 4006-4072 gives 0.25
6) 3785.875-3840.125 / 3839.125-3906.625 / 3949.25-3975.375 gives -0.12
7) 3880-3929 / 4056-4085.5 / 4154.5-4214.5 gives -0.09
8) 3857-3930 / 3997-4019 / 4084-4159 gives -0.15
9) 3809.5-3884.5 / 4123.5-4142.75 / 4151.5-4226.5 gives -0.10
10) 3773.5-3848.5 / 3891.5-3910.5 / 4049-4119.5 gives 0.05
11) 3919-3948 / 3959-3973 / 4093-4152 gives 0.34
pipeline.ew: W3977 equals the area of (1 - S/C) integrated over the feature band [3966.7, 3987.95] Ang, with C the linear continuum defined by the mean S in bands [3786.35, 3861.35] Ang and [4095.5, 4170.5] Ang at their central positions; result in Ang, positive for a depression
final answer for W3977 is 3.95 Ang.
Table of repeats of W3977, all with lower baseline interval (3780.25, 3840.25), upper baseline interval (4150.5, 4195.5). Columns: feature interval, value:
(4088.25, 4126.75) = -3.59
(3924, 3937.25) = 6.89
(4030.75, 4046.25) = -1.42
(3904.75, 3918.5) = -0.80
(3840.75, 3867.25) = 1.07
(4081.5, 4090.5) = -1.33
